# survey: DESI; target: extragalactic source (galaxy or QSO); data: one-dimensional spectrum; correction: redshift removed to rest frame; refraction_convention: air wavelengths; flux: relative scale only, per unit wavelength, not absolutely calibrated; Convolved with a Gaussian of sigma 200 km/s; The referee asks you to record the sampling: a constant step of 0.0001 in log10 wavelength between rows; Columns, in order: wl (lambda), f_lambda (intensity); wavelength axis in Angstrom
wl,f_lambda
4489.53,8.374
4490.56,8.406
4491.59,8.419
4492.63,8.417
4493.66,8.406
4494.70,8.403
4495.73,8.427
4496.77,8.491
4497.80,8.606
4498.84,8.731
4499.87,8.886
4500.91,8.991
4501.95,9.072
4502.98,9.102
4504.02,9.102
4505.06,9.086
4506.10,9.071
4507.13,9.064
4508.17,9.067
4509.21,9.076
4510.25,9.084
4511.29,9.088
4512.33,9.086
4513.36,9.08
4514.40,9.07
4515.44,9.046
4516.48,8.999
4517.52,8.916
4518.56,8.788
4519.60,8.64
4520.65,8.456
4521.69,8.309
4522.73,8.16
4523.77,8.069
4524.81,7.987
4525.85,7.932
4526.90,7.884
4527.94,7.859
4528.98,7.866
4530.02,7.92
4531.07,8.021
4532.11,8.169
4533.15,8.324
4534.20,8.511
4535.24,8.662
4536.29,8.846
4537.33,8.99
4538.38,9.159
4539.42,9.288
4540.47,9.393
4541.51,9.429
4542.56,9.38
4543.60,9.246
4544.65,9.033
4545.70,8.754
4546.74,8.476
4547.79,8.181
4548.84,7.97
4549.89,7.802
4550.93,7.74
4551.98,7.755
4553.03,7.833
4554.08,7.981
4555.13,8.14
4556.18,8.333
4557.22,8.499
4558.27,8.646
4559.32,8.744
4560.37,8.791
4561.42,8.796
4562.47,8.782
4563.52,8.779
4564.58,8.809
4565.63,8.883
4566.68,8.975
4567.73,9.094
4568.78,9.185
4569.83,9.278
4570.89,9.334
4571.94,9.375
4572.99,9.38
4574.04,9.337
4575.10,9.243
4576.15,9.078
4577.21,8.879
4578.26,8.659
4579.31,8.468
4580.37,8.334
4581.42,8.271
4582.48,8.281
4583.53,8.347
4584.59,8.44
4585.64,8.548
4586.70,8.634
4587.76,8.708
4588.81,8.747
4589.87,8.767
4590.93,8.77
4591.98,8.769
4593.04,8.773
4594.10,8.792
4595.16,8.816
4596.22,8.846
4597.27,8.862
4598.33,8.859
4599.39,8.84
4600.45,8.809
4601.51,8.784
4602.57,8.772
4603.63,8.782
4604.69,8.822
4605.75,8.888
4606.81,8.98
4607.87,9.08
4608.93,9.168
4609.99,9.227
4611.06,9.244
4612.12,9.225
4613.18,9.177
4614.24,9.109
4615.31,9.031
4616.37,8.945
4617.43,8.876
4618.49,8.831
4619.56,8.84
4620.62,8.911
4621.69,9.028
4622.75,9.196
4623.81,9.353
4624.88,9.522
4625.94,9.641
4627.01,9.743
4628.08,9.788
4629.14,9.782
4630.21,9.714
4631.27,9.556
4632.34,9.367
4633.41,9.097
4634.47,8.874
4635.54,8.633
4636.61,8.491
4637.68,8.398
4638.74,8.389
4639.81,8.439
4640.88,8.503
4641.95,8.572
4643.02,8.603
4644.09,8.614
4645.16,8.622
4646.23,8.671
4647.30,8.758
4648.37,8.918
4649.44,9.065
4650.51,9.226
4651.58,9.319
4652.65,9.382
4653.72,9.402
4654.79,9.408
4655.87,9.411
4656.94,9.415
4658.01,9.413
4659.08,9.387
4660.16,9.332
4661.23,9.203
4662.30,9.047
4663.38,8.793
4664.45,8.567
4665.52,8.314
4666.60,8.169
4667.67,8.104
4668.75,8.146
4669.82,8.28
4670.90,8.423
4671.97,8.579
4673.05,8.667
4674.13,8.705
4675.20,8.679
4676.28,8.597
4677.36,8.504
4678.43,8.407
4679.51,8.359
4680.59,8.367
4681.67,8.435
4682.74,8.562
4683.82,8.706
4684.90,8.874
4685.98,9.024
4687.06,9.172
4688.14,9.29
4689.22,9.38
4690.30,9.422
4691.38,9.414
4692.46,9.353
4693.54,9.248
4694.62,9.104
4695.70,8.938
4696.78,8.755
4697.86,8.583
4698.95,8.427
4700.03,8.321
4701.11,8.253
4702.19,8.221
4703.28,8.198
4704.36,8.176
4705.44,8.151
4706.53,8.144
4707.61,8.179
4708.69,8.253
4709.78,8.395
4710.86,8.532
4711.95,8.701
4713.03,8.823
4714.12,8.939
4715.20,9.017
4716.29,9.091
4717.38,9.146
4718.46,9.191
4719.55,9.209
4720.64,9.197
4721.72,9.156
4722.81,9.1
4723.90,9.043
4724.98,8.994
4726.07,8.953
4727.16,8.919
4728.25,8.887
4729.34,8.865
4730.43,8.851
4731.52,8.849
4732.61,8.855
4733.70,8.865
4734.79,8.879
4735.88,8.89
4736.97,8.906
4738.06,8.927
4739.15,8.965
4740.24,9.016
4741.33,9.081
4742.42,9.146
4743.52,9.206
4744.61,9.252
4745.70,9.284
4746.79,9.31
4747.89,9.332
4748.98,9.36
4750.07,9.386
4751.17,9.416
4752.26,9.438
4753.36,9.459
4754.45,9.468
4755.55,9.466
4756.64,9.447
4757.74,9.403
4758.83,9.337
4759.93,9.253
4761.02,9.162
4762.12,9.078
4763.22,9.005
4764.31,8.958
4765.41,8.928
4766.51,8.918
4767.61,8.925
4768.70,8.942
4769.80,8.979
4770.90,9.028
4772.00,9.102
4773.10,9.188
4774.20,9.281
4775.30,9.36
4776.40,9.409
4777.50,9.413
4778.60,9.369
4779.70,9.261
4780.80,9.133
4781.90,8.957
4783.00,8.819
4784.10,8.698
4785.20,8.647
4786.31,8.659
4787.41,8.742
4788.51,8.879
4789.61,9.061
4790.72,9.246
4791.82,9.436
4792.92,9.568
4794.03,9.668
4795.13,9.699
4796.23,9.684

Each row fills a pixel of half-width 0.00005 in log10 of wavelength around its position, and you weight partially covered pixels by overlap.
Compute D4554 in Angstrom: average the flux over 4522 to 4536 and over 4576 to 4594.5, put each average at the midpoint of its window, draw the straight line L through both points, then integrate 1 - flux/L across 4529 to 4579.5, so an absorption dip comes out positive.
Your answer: -2.2 Angstrom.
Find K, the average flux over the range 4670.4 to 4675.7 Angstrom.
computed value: 8.62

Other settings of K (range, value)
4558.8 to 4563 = 8.78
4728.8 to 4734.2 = 8.85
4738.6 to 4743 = 9.05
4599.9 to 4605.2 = 8.79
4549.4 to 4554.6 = 7.83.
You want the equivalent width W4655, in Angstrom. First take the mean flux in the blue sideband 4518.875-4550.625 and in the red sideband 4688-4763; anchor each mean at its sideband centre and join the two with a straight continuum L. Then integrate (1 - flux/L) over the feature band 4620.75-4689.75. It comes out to -0.9 Angstrom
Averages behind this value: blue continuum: 8.49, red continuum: 8.97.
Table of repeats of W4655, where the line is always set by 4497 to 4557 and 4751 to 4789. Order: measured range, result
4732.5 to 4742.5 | 0.12 Angstrom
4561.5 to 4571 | -0.31 Angstrom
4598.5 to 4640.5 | -1.16 Angstrom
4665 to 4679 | 0.78 Angstrom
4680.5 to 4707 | 0.65 Angstrom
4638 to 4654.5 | 0.06 Angstrom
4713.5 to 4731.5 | 0.00 Angstrom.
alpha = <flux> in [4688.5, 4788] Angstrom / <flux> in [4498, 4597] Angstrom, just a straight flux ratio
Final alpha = 1.0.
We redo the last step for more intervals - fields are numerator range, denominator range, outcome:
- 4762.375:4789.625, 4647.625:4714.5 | 1.03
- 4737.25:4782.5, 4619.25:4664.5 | 1.01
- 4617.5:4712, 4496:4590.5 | 1.02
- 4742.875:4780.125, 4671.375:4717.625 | 1.06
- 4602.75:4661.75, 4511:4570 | 1.06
